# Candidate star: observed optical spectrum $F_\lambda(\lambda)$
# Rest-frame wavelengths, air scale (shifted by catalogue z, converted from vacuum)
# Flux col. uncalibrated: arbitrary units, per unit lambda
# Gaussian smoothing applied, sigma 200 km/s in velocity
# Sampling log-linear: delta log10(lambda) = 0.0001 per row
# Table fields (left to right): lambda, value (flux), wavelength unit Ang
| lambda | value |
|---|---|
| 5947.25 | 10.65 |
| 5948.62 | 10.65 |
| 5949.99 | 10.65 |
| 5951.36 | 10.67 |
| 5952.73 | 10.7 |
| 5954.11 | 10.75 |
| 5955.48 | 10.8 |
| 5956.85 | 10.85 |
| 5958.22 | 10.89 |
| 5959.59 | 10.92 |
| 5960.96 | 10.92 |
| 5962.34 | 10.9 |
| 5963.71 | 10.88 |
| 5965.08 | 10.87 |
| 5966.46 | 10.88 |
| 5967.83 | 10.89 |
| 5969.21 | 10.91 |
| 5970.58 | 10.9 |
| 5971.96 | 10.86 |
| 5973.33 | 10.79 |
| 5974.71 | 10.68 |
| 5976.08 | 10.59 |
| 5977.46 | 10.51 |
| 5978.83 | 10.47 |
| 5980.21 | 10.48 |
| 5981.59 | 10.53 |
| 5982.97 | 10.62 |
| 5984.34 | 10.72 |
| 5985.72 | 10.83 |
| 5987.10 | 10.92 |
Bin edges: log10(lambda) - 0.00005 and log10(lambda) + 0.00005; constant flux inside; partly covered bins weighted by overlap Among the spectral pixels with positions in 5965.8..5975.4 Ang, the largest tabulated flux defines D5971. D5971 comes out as 10.91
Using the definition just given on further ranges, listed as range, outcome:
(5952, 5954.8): 10.75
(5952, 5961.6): 10.92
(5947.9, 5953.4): 10.7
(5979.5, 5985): 10.72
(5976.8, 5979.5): 10.51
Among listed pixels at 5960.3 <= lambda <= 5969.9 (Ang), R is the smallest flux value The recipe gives 10.87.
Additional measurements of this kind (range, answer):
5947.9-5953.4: 10.65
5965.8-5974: 10.79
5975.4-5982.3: 10.47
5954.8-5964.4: 10.8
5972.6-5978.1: 10.51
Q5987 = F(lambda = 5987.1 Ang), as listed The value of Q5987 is 10.92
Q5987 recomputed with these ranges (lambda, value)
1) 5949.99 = 10.65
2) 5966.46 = 10.88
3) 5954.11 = 10.75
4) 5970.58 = 10.9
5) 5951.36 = 10.67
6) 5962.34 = 10.9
